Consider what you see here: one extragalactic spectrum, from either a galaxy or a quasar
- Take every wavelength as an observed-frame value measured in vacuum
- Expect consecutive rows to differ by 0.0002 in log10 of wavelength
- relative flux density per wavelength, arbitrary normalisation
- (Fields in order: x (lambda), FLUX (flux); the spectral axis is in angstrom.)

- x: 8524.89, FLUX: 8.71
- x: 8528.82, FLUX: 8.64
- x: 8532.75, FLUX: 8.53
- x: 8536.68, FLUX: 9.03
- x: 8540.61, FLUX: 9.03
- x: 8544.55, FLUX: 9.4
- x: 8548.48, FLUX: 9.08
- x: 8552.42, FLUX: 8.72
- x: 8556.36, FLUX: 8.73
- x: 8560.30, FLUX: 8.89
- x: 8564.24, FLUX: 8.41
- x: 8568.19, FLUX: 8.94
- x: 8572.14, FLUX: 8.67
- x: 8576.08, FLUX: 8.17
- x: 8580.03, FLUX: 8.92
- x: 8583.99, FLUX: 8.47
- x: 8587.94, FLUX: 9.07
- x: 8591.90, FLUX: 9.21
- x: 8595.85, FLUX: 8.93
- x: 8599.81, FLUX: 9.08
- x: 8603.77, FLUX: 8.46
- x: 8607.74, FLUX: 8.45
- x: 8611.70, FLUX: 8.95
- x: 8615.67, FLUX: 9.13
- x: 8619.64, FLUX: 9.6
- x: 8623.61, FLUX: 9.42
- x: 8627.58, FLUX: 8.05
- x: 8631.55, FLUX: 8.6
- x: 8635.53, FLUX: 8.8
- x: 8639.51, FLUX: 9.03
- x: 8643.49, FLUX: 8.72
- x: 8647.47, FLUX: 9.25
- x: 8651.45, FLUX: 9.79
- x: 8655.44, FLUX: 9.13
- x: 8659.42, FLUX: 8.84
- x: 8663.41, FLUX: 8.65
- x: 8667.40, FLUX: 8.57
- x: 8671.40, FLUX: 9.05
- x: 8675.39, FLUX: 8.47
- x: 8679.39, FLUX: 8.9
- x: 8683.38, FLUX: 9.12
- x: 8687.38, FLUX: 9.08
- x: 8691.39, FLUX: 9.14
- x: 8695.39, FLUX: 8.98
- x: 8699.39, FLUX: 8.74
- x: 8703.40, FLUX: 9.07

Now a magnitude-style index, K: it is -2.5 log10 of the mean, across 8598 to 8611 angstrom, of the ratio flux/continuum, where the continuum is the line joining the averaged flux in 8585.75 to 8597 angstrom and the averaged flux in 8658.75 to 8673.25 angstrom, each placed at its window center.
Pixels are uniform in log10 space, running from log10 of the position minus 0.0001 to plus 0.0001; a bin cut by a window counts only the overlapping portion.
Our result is 0.04 mag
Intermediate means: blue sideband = 9.07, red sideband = 8.76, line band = 8.69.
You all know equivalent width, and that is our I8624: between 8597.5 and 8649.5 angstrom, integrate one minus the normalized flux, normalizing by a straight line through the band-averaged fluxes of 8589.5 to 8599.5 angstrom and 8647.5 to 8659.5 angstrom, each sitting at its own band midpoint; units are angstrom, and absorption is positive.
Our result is 1.7 angstrom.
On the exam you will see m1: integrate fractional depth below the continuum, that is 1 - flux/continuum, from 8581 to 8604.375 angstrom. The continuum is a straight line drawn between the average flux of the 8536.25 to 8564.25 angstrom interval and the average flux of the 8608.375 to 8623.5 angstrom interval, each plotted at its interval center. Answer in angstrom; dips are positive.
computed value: 0.51 angstrom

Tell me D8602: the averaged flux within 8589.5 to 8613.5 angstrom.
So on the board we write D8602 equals 8.85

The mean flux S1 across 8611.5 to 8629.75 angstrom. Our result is 9.03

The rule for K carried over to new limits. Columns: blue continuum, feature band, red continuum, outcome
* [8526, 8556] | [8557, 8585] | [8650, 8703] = 0.03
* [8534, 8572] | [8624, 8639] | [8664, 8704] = 0.03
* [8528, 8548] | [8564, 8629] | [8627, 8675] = 0.01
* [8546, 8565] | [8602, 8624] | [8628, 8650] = -0.02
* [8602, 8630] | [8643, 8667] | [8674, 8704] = -0.02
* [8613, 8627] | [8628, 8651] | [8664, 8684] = 0.02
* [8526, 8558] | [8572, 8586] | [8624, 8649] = 0.04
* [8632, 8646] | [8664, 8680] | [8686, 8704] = 0.03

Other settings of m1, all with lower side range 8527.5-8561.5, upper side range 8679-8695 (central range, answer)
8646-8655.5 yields -0.4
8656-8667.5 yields 0.4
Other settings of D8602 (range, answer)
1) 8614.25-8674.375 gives 8.97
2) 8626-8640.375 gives 8.6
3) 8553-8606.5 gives 8.76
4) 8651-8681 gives 8.88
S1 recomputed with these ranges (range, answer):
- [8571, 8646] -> 8.83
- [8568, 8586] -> 8.61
